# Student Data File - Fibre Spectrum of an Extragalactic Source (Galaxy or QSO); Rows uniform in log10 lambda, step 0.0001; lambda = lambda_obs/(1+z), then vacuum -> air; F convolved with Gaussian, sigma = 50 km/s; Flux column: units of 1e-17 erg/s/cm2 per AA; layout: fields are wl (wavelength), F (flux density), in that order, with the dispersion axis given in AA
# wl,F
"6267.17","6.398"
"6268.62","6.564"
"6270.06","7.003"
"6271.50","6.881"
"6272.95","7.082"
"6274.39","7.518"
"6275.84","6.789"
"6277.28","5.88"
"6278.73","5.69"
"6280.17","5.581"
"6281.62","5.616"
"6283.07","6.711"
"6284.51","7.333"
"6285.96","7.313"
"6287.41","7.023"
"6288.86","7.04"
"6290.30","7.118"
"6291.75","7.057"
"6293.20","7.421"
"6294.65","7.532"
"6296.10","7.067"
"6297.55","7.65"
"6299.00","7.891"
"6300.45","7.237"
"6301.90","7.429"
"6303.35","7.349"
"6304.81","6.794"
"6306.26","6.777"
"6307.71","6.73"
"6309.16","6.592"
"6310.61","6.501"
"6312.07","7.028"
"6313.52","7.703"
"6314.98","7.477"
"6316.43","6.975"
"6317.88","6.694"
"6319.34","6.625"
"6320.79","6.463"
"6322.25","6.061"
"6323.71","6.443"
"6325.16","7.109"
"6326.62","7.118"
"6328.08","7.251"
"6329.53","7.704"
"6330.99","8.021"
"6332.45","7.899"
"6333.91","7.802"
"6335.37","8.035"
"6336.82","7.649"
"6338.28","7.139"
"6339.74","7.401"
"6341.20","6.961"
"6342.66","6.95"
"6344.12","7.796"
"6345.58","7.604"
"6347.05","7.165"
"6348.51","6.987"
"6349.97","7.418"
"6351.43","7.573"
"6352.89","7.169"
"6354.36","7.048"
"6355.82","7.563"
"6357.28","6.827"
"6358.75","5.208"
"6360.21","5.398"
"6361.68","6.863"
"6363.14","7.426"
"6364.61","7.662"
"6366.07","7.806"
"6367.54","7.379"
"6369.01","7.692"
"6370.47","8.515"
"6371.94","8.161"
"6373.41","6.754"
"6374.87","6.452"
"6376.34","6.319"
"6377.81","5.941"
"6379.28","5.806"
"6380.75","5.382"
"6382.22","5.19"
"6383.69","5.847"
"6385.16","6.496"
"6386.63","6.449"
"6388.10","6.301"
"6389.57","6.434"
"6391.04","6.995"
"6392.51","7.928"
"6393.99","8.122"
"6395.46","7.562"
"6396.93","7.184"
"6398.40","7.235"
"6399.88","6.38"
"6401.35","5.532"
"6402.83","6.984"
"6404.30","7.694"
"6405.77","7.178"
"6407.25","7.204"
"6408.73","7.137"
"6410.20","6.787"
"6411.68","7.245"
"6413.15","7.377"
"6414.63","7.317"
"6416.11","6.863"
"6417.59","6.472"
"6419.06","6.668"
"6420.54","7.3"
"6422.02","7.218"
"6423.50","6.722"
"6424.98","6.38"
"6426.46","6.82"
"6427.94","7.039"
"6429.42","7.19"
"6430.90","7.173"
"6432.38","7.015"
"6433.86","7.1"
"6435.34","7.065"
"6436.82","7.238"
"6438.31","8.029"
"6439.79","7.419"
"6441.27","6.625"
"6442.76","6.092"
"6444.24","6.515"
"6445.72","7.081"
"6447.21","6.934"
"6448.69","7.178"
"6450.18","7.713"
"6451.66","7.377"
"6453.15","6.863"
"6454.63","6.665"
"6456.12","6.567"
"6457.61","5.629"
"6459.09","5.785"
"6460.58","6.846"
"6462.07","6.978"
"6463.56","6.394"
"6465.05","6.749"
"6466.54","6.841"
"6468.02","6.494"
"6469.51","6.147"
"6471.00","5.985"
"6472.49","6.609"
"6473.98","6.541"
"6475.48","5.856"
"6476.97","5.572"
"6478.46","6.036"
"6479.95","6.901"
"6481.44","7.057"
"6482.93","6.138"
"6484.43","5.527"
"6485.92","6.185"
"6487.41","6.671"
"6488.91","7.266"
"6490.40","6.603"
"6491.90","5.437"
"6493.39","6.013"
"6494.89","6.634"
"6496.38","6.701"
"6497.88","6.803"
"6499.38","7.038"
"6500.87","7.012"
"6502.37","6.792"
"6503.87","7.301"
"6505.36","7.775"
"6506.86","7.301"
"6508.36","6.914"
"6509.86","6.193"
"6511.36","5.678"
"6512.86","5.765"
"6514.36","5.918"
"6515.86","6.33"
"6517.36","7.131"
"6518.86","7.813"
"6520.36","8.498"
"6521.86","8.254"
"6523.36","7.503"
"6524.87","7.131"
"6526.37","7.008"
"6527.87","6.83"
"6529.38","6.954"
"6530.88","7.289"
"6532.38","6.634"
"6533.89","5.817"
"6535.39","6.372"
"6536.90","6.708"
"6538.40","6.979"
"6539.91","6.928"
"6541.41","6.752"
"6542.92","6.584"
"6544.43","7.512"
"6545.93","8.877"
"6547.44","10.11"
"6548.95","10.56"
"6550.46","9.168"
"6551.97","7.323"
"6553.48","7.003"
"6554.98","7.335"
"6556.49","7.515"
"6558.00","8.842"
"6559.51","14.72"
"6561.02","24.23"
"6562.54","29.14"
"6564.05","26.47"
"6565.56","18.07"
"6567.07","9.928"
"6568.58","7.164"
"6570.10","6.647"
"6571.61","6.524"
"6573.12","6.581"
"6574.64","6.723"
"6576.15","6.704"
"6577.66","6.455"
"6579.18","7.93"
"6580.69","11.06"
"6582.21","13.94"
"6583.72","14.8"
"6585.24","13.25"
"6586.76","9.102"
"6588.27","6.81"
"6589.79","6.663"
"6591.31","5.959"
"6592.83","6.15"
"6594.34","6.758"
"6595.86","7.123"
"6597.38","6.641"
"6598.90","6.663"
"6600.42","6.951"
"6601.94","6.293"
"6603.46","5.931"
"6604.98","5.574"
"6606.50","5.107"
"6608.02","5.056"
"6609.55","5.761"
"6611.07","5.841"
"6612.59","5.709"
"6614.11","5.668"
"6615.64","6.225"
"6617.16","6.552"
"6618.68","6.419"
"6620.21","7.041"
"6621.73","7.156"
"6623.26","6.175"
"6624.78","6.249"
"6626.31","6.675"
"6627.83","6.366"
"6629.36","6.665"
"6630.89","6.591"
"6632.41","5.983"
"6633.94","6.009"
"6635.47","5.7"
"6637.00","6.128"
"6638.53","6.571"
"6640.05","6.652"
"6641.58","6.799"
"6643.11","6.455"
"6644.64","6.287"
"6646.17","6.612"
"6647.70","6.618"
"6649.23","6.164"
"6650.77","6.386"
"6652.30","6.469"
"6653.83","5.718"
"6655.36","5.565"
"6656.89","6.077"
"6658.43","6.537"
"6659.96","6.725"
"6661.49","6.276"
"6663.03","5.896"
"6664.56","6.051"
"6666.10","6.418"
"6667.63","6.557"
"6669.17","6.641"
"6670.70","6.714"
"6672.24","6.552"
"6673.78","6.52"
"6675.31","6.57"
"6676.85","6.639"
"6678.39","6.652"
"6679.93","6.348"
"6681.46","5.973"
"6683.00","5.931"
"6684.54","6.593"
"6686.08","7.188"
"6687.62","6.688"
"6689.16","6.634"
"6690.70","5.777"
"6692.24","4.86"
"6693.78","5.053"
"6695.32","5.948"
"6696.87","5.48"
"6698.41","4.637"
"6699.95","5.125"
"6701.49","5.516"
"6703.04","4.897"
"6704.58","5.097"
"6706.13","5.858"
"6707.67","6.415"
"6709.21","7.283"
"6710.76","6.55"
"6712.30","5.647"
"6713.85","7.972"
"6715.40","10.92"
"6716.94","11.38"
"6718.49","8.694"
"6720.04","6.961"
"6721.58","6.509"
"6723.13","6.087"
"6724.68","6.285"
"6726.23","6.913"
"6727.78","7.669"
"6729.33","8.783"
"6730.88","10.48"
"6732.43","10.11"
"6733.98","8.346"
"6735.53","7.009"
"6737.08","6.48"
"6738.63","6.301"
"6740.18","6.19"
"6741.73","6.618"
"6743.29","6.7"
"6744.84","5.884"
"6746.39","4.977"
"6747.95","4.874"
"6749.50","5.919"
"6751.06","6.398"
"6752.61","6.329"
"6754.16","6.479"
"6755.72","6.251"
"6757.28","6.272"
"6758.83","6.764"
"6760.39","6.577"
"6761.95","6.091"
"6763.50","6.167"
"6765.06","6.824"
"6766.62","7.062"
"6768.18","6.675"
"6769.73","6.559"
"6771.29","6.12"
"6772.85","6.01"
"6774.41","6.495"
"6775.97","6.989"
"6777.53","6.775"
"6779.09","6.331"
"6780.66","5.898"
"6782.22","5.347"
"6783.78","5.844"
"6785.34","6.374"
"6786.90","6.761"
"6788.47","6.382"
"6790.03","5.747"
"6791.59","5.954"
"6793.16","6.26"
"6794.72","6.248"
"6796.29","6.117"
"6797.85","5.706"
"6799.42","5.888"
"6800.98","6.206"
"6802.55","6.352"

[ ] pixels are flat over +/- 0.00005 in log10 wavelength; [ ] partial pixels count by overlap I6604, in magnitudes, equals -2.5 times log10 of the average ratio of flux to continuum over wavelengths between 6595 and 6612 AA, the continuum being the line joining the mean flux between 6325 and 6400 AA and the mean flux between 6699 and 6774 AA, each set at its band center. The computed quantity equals 0.14 mag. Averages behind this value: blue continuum 7.06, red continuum 6.81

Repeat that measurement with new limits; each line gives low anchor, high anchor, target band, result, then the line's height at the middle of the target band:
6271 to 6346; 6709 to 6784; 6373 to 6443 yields 0.031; 7.03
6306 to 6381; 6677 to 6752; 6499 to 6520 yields 0.013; 6.9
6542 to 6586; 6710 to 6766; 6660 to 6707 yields 0.347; 8.32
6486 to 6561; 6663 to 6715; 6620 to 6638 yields 0.045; 6.64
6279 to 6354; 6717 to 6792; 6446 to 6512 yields 0.061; 6.97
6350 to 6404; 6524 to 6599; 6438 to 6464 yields 0.152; 7.83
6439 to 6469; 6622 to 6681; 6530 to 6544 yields -0.018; 6.58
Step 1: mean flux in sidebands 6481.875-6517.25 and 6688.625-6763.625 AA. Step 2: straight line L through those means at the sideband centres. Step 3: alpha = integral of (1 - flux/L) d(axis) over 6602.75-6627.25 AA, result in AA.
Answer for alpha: 2.0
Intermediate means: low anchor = 6.54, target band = 6.07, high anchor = 6.66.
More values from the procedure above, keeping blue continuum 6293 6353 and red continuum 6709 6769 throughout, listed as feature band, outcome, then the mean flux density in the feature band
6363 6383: 0.91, 6.87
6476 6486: 1.34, 6.2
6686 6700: 2.73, 5.7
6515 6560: -3.60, 7.71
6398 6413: 0.50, 6.95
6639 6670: 3.25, 6.35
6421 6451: 0.60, 7.03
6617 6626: 0.63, 6.6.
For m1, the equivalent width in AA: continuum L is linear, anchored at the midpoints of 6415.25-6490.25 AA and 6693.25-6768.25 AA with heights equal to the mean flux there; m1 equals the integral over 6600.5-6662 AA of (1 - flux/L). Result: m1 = 4.5 AA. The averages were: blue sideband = 6.71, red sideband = 6.73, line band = 6.23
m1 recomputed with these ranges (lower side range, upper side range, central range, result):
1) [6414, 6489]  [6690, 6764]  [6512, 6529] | -1.0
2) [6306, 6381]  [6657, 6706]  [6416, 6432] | -0.2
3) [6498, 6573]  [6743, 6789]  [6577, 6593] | -2.2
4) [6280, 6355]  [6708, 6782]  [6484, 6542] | 2.1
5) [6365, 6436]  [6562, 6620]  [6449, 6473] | 2.7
